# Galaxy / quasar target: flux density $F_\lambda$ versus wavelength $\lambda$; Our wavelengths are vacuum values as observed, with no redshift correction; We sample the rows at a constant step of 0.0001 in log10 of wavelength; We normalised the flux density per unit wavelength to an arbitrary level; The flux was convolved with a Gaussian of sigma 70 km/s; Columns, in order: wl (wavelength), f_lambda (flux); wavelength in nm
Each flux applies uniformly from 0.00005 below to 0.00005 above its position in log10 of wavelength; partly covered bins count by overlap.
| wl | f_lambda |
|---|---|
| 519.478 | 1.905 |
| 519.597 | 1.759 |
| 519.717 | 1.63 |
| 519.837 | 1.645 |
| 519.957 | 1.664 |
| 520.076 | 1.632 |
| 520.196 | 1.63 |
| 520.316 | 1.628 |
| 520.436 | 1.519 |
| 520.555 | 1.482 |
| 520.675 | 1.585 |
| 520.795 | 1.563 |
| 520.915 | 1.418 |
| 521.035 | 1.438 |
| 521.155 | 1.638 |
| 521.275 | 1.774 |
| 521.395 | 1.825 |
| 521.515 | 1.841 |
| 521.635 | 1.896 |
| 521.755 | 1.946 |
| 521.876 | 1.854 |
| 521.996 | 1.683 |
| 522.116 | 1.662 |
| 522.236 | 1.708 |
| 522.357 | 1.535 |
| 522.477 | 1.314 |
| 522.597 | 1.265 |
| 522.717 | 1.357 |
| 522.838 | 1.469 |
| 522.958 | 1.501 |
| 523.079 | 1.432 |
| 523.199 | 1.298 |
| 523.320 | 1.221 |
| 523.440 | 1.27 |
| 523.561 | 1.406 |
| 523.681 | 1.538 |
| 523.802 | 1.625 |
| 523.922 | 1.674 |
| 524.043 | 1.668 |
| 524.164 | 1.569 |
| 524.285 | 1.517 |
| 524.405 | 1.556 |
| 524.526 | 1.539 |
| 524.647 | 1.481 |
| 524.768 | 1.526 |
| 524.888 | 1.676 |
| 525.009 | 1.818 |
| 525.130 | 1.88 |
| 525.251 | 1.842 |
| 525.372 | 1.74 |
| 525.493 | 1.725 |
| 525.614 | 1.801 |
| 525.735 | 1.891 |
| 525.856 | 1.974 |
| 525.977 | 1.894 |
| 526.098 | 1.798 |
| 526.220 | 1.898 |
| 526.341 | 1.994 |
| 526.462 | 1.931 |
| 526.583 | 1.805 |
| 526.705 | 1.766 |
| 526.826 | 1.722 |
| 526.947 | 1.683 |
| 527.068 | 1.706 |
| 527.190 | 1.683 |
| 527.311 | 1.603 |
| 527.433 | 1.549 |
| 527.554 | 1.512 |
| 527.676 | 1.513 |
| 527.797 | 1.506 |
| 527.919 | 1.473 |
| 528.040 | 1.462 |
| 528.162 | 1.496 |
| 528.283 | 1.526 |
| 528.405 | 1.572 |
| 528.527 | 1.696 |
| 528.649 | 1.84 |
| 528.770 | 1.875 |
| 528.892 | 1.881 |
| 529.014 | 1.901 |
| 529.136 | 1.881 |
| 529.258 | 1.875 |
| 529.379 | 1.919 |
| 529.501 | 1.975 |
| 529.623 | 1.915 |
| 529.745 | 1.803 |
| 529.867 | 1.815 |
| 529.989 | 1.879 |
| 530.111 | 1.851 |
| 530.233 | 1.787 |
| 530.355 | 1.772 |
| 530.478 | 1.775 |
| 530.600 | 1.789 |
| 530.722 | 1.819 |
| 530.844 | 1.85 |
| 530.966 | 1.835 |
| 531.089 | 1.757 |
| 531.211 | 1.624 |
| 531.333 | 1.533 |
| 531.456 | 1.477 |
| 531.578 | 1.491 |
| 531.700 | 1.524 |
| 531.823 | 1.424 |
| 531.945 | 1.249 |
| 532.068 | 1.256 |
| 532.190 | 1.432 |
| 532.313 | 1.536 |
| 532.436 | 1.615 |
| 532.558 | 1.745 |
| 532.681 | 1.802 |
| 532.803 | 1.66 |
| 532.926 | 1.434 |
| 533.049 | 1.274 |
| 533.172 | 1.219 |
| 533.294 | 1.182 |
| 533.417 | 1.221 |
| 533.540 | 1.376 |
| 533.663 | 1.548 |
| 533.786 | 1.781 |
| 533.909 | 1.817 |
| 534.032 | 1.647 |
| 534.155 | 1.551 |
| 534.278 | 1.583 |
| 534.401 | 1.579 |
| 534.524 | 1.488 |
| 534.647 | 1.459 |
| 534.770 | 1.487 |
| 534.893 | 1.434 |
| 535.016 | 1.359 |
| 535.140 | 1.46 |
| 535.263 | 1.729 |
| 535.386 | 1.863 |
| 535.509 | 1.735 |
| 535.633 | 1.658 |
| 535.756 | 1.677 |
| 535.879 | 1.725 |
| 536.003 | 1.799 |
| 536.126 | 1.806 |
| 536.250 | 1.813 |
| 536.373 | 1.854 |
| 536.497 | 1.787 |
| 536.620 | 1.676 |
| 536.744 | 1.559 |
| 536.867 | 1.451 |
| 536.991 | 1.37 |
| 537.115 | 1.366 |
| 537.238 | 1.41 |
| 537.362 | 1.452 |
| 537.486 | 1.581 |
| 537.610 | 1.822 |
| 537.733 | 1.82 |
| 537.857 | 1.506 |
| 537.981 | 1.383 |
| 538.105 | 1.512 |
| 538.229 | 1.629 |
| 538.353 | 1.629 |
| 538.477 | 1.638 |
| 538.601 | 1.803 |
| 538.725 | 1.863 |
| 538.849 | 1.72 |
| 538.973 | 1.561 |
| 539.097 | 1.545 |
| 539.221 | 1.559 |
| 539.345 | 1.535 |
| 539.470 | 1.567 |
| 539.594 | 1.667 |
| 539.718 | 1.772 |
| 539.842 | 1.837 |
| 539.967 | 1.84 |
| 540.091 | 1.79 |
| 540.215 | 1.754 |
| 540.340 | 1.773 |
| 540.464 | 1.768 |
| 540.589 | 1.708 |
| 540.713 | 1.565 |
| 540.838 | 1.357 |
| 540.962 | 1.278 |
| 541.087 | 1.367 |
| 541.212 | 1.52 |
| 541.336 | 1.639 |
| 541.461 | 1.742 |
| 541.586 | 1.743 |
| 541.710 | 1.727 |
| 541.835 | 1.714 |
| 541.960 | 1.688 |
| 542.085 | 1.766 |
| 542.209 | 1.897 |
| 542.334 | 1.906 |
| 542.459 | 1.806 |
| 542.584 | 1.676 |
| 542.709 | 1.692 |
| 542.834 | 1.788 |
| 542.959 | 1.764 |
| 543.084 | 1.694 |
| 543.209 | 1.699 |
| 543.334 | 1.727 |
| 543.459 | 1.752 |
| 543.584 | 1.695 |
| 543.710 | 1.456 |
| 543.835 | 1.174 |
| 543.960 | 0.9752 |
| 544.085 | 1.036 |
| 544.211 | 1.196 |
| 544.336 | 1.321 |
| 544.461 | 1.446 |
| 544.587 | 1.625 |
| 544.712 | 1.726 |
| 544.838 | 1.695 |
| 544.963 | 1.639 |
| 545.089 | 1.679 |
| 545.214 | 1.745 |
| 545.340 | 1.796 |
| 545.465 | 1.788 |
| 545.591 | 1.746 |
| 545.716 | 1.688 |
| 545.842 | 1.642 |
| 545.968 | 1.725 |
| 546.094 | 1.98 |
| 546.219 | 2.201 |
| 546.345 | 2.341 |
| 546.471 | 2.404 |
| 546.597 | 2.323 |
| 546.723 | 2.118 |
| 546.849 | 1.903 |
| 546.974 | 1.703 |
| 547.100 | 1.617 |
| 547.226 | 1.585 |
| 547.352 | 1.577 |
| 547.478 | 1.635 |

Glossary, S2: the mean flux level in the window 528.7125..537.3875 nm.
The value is 1.63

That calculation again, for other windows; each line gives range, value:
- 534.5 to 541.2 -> 1.62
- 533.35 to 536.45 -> 1.62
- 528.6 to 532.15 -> 1.73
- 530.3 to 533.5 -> 1.55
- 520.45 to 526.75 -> 1.64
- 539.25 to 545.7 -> 1.63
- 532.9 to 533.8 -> 1.36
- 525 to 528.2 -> 1.73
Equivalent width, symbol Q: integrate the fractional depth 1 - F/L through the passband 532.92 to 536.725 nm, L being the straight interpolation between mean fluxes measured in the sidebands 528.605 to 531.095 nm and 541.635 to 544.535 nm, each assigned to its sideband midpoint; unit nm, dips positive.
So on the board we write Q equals 0.36 nm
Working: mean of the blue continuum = 1.85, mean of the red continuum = 1.59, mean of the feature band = 1.58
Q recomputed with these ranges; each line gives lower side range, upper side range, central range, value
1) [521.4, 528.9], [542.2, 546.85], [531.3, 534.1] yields 0.31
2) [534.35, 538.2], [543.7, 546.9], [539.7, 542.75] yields -0.06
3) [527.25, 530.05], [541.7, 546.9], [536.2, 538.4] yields 0.17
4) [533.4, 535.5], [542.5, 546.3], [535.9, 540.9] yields -0.18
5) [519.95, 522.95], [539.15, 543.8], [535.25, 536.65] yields -0.09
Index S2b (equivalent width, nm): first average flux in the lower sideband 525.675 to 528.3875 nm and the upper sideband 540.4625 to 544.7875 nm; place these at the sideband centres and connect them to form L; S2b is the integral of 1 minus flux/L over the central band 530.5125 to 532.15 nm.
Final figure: 0.078 nm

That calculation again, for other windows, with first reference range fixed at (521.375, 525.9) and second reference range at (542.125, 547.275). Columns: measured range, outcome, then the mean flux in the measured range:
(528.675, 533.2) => -0.099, 1.69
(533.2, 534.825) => 0.151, 1.51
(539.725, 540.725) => -0.041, 1.77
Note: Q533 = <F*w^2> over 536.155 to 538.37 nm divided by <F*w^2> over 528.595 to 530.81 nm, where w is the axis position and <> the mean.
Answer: 0.88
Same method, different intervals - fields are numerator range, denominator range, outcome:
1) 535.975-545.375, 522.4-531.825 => 1.02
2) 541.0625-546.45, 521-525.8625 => 1.12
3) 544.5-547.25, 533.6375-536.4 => 1.17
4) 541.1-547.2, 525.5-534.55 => 1.08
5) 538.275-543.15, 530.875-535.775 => 1.12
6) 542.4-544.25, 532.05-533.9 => 1.08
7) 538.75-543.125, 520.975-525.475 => 1.13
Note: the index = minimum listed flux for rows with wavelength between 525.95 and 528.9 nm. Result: 1.462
